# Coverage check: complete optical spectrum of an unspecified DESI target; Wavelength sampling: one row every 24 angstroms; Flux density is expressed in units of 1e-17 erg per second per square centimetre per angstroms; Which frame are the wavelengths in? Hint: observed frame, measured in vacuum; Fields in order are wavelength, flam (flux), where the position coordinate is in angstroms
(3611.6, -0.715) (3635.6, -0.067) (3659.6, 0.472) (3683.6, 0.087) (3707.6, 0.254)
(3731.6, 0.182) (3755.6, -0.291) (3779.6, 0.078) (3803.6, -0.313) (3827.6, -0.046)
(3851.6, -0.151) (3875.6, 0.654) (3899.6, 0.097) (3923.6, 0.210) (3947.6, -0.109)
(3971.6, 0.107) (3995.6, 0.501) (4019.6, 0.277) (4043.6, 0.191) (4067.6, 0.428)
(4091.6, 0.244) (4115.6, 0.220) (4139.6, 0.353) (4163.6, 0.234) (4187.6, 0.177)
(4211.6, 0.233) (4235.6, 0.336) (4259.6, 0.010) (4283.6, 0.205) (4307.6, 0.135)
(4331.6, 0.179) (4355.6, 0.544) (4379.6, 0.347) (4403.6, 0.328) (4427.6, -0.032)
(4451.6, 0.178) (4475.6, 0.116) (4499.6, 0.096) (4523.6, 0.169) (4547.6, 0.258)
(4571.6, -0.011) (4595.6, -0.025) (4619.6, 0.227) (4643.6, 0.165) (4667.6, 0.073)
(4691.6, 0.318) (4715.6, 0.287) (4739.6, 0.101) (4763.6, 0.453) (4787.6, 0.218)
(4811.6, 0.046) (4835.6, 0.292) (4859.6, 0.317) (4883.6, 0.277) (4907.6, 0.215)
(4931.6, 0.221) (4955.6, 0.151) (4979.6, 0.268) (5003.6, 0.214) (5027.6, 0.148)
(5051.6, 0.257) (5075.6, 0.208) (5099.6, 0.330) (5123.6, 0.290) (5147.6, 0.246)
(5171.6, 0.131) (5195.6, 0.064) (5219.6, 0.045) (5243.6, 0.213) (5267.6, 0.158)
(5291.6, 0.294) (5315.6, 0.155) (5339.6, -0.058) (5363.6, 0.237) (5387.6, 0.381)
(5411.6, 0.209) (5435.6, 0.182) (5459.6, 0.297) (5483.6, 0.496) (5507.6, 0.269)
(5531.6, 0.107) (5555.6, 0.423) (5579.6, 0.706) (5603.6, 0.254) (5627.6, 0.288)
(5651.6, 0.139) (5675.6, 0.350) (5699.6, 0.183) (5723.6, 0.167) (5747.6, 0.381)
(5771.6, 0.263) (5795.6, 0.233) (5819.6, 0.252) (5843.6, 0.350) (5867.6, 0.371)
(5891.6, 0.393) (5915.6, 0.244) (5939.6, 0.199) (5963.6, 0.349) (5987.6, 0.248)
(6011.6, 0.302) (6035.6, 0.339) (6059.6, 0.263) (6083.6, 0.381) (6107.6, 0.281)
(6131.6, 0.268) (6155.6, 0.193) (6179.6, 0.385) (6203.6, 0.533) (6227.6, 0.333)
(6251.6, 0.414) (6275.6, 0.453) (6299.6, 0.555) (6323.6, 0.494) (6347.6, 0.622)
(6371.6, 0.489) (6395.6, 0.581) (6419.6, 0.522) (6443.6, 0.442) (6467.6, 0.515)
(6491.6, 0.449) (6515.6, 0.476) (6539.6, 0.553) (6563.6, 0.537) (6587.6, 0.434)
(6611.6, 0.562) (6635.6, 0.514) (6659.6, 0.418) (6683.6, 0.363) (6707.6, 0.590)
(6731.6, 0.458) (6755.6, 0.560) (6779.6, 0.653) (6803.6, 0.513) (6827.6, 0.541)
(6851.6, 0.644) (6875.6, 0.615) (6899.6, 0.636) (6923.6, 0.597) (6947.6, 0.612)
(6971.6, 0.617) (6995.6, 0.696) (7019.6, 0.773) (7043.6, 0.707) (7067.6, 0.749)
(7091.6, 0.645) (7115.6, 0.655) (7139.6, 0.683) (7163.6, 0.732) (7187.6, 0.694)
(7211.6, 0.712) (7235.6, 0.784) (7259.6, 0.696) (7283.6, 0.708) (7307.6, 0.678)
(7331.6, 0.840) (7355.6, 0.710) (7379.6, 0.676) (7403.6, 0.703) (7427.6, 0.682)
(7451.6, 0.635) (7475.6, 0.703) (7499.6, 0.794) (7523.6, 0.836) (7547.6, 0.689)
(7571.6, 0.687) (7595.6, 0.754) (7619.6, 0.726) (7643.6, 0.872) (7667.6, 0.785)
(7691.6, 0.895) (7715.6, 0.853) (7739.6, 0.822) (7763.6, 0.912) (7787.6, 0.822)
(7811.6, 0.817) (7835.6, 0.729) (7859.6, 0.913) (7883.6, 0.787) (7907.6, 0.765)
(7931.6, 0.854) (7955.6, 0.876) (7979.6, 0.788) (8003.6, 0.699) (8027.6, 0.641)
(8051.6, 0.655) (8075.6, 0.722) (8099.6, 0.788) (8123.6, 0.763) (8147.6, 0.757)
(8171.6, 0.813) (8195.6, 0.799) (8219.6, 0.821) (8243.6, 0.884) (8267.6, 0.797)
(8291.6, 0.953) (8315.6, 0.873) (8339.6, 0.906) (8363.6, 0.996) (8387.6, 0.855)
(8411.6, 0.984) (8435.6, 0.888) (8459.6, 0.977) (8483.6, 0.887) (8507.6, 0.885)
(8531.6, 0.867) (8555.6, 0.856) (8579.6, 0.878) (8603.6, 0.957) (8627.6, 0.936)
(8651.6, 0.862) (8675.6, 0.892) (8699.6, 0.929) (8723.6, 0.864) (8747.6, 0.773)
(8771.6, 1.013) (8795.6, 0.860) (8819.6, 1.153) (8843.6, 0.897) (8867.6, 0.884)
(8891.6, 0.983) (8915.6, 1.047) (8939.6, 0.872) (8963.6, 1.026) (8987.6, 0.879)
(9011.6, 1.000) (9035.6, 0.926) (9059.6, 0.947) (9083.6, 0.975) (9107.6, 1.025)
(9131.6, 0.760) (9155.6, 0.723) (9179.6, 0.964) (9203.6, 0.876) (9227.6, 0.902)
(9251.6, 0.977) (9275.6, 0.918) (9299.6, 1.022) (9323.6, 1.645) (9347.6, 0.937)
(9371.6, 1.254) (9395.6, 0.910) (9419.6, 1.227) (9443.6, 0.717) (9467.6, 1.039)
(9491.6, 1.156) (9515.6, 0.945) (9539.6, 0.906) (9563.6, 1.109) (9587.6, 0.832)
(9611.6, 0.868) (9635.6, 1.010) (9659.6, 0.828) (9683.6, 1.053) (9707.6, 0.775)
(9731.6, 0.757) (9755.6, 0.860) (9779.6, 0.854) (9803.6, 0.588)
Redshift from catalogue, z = 0.55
